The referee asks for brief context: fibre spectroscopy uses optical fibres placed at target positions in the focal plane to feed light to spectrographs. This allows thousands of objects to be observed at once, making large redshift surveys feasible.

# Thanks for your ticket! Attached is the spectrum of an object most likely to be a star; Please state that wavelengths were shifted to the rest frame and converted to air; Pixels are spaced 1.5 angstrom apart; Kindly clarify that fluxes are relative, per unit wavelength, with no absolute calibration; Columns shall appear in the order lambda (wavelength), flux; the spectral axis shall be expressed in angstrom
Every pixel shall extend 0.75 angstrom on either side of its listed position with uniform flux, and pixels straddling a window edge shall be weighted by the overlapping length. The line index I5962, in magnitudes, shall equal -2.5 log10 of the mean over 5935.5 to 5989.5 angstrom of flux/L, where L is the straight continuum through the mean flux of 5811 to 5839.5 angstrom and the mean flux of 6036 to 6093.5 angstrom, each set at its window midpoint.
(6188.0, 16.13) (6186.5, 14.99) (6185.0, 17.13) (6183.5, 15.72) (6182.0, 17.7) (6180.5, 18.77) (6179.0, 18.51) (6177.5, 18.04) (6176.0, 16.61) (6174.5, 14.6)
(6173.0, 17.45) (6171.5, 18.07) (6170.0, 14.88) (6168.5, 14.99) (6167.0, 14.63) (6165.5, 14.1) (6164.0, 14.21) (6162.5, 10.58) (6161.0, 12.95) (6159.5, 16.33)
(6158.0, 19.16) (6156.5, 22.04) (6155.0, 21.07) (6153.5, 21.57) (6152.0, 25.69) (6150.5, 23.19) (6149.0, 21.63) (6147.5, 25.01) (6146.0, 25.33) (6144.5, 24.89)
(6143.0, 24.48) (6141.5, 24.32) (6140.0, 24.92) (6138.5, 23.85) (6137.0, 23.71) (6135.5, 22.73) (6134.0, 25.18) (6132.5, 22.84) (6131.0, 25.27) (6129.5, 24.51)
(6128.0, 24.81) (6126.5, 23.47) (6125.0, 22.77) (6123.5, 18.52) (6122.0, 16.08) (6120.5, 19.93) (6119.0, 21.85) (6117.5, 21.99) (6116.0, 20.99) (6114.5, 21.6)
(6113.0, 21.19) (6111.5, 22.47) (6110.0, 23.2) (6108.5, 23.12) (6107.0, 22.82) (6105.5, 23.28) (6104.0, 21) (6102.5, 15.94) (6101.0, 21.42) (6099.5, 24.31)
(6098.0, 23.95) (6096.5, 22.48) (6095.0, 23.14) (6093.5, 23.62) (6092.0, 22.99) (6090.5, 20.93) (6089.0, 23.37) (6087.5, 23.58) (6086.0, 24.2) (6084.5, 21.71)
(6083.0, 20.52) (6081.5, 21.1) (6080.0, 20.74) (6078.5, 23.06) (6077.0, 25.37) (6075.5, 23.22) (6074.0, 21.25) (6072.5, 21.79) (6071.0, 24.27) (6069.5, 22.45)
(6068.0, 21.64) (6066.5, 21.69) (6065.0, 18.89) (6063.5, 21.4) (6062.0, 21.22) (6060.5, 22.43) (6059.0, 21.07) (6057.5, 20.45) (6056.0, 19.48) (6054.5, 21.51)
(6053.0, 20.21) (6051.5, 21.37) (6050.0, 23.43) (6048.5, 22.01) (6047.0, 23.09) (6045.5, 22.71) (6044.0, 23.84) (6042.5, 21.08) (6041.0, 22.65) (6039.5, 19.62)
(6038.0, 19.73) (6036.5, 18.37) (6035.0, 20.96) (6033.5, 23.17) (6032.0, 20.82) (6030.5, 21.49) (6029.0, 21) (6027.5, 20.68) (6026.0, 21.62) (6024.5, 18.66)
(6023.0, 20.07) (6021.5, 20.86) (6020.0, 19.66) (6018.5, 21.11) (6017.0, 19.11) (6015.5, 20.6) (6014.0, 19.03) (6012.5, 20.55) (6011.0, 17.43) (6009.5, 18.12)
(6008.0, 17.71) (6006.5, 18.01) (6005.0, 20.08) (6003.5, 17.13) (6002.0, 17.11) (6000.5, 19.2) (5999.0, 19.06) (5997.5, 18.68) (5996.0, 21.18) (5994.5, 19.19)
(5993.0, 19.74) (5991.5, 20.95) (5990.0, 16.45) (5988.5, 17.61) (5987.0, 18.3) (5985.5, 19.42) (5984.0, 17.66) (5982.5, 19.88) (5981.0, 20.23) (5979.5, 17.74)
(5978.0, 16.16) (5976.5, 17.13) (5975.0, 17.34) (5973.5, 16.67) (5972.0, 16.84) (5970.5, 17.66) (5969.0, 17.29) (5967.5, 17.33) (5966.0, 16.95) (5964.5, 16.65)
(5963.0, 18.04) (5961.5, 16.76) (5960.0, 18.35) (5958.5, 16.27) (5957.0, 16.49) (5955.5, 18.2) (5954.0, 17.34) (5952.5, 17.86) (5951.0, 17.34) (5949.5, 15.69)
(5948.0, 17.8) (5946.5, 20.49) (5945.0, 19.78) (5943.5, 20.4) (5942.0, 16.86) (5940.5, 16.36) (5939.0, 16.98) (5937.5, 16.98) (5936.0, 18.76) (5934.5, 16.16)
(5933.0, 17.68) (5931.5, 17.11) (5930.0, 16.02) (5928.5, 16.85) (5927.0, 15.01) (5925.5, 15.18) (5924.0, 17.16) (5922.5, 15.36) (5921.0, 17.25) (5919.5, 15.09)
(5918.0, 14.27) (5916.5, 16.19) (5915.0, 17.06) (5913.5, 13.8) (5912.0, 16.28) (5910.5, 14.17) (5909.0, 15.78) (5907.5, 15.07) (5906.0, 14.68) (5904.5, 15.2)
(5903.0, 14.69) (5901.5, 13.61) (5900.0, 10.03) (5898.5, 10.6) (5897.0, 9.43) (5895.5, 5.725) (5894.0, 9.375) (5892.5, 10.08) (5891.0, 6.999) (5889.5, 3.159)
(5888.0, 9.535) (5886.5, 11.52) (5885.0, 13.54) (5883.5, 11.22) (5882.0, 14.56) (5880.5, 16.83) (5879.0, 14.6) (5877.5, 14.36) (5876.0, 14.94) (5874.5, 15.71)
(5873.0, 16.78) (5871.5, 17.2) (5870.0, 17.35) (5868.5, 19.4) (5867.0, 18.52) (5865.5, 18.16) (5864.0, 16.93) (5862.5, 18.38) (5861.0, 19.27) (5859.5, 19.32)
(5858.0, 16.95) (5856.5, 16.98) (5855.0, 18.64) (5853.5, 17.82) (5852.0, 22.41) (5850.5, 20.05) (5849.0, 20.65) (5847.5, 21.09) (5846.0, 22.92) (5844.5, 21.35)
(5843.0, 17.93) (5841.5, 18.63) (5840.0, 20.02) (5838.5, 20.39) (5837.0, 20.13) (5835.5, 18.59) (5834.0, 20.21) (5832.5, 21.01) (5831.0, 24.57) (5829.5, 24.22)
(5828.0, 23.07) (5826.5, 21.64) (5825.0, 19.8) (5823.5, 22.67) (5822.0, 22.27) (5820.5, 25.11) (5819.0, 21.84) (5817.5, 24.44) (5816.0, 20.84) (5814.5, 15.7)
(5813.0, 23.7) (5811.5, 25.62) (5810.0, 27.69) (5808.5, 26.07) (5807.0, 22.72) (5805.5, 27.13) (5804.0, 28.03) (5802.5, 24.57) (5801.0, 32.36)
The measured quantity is 0.23 mag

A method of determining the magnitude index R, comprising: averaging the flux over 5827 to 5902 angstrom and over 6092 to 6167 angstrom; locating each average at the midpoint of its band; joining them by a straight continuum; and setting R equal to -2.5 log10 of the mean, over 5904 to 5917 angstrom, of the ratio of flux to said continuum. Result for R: 0.14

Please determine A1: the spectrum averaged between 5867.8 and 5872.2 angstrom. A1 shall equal 18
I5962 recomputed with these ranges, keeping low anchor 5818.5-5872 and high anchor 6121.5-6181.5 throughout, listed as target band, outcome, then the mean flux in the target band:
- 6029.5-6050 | -0.07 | 21.6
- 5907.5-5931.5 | 0.27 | 15.7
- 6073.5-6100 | -0.13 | 22.8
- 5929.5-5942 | 0.19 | 17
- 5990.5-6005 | 0.06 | 19.1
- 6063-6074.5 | -0.07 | 21.7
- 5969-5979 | 0.19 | 17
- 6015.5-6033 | -0.01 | 20.5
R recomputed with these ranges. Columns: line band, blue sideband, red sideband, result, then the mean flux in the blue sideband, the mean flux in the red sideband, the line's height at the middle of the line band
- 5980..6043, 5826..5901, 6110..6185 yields -0.06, 16.6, 20.3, 18.5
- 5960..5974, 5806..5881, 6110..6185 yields 0.17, 20.1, 20.3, 20.2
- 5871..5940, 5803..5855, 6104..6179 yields 0.47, 22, 20.7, 21.7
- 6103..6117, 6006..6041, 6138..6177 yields -0.13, 20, 19.4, 19.6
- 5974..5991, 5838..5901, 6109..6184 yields -0.03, 15.7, 20.4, 17.6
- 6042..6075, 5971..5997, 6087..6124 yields -0.07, 18.4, 21.8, 20.5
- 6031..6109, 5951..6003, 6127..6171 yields -0.12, 18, 21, 19.6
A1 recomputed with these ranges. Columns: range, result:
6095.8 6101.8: 23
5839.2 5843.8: 18.9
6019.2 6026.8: 20.2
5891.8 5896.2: 8.4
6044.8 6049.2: 22.6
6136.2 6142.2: 24.2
